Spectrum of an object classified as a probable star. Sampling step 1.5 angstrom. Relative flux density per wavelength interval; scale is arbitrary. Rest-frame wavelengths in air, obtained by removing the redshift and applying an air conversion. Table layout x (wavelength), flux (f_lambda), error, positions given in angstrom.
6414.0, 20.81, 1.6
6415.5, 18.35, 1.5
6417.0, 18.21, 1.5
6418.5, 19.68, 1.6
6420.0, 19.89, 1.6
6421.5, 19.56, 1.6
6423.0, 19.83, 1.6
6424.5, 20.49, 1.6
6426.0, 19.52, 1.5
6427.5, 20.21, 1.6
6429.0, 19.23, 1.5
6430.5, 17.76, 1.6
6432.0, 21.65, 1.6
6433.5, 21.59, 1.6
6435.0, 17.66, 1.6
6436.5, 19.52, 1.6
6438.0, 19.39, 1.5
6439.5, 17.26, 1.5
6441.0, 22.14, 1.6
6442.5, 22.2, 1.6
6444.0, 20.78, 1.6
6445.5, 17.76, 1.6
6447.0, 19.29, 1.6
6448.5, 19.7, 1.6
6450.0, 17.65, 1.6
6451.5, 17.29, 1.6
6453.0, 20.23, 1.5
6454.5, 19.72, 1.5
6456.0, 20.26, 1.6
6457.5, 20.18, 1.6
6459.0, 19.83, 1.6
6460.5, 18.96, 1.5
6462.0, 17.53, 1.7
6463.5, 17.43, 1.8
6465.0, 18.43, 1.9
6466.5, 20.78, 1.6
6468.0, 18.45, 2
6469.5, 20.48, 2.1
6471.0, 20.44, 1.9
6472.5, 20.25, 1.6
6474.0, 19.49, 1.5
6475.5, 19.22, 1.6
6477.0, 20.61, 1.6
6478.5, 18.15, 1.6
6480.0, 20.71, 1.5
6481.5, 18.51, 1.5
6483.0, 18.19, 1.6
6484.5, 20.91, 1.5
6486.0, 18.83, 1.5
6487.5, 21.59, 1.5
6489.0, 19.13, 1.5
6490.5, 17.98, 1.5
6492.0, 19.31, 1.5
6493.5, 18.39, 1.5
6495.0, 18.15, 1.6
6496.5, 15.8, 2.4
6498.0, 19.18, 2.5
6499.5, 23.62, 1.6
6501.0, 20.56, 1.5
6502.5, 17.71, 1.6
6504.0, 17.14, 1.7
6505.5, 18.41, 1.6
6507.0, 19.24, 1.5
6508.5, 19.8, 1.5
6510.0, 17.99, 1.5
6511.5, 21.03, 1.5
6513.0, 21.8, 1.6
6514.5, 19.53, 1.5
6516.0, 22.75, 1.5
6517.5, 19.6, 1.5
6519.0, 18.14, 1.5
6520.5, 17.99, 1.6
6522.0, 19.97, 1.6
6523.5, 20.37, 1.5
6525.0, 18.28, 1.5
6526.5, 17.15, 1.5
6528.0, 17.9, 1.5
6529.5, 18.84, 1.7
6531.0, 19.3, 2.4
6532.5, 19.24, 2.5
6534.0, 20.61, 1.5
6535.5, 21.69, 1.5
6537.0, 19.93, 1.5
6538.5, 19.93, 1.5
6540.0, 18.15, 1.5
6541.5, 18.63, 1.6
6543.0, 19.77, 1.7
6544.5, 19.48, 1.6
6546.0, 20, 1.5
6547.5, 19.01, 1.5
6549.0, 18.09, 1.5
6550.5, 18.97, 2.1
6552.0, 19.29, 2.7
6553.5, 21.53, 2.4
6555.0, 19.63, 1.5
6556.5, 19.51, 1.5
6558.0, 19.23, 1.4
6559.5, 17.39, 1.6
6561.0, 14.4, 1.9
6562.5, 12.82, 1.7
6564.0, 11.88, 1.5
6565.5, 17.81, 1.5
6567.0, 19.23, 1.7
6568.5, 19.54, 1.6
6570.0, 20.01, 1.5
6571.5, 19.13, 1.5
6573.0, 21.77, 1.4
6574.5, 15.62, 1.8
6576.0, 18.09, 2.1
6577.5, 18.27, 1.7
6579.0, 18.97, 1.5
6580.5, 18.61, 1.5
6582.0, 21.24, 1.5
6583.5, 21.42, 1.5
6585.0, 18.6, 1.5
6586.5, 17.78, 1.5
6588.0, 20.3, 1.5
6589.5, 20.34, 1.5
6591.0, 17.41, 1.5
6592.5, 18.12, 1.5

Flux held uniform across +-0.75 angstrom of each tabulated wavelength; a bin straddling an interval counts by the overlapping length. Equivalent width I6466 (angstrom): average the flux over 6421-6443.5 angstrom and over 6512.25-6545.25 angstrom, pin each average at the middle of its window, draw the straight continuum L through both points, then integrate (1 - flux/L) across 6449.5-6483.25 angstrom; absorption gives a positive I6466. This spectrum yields 0.8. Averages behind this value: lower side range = 19.9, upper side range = 19.5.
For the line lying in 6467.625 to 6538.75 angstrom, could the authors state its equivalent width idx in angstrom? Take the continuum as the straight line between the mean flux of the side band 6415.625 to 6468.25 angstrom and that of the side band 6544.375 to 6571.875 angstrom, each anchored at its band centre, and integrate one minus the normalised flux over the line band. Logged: -2.4 angstrom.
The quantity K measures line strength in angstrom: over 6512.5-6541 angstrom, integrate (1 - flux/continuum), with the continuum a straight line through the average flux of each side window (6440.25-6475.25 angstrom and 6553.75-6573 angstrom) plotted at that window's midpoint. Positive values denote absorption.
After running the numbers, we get -1.7 angstrom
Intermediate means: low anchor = 19.5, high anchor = 17.8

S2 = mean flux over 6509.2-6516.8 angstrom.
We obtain 20.6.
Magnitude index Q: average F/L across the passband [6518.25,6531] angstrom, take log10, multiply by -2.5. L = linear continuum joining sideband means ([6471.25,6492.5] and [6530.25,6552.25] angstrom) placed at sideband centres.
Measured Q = 0.049 mag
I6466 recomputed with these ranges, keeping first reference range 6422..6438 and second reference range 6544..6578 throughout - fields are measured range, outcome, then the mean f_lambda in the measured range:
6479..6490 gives -0.29 angstrom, 19.6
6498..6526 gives -1.20 angstrom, 19.6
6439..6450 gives -0.12 angstrom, 19.8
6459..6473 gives 0.09 angstrom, 19.2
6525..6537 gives -0.40 angstrom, 19.2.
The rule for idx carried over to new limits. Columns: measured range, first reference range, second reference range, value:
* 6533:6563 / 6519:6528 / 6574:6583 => -0.5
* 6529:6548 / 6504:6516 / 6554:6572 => -1.1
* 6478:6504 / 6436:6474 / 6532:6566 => -0.1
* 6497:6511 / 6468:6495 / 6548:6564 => -0.2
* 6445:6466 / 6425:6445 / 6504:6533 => 0.9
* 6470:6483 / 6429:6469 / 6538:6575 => -0.3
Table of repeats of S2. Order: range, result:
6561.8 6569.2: 16.3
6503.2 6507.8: 18.3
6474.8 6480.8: 19.7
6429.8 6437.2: 19.6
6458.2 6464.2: 18.5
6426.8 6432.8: 19.7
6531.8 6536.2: 20.5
